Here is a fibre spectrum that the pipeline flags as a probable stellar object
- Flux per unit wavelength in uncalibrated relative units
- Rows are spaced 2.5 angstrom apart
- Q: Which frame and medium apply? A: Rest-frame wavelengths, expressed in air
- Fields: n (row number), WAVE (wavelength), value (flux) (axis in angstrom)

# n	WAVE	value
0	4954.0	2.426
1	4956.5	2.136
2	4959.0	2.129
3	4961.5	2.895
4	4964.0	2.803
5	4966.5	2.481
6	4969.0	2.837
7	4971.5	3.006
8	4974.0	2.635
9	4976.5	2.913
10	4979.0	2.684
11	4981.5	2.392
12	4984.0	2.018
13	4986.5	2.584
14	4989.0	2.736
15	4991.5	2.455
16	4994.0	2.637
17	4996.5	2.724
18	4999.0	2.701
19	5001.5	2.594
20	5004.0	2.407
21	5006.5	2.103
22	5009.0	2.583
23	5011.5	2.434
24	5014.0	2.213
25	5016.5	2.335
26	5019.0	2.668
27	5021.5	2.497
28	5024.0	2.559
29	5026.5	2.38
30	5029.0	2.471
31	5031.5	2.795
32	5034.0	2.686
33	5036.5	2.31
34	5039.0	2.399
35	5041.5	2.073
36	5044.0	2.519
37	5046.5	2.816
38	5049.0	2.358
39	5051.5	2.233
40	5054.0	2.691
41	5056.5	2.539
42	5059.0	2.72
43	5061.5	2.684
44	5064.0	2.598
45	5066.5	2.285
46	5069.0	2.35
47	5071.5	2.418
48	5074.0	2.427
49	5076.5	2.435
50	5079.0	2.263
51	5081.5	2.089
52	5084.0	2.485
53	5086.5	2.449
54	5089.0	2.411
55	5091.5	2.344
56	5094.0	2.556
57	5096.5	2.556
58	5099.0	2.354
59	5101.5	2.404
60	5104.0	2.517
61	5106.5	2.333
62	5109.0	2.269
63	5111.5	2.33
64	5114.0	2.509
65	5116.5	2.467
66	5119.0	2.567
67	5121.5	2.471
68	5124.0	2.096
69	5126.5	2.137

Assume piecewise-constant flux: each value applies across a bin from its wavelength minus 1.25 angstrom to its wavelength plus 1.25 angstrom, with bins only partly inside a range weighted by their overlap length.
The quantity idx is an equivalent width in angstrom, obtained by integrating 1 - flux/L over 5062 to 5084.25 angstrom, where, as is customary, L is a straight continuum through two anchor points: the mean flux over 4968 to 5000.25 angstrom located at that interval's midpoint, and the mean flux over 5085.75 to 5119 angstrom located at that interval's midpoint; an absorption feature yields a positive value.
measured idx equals 0.9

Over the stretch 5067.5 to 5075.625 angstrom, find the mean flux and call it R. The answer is 2.4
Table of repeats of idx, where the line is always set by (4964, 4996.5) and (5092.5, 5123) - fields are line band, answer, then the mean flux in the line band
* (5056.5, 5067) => -0.3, 2.59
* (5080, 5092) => 0.6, 2.35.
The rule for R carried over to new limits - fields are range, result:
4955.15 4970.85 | 2.56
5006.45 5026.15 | 2.44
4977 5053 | 2.48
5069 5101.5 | 2.4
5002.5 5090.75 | 2.45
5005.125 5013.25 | 2.36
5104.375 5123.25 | 2.42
